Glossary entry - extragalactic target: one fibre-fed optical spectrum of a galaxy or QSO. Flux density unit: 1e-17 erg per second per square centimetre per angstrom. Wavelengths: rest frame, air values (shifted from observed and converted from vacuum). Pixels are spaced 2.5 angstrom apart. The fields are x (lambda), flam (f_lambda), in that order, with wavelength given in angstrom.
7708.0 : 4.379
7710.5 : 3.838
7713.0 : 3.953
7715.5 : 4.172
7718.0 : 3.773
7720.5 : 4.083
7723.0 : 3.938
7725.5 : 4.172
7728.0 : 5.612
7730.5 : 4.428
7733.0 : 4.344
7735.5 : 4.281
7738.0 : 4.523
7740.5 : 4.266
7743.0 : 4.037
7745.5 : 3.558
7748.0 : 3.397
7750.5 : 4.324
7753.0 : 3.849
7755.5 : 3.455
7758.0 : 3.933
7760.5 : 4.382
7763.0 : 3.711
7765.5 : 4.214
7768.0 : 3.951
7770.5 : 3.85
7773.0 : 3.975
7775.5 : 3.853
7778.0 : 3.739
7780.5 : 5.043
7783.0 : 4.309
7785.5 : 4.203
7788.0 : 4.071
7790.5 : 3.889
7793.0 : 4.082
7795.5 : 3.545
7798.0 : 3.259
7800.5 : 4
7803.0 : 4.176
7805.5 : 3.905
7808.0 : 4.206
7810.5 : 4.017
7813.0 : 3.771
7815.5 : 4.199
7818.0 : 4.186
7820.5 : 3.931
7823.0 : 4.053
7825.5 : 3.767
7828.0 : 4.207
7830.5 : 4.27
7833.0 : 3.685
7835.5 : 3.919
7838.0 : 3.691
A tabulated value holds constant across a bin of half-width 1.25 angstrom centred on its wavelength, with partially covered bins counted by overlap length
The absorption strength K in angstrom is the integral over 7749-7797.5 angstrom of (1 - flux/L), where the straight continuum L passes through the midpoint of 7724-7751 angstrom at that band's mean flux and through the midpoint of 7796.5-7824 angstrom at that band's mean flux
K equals 1.3 angstrom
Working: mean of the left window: 4.26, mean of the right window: 3.97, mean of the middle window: 4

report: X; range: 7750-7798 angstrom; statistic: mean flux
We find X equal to 4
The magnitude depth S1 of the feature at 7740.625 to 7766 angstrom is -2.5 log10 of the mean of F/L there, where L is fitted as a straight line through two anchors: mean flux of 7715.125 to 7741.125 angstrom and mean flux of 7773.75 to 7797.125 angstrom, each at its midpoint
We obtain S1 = 0.09 mag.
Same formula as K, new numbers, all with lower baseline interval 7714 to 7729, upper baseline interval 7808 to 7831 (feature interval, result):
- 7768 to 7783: 0.2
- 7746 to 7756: 1.0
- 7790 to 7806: 1.0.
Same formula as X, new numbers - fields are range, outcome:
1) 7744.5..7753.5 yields 3.78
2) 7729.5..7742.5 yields 4.35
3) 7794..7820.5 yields 3.93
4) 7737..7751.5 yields 4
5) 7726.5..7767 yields 4.14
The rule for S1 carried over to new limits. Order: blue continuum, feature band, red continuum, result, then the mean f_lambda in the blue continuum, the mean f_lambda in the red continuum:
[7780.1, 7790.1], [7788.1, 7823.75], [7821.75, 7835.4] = 0.06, 4.31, 3.99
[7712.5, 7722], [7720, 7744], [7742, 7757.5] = -0.13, 4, 3.77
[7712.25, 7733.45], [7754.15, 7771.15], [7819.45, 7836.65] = 0.06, 4.28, 3.98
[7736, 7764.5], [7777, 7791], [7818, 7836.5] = -0.07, 3.96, 3.99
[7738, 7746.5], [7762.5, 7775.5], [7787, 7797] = 0.00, 4.05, 3.88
